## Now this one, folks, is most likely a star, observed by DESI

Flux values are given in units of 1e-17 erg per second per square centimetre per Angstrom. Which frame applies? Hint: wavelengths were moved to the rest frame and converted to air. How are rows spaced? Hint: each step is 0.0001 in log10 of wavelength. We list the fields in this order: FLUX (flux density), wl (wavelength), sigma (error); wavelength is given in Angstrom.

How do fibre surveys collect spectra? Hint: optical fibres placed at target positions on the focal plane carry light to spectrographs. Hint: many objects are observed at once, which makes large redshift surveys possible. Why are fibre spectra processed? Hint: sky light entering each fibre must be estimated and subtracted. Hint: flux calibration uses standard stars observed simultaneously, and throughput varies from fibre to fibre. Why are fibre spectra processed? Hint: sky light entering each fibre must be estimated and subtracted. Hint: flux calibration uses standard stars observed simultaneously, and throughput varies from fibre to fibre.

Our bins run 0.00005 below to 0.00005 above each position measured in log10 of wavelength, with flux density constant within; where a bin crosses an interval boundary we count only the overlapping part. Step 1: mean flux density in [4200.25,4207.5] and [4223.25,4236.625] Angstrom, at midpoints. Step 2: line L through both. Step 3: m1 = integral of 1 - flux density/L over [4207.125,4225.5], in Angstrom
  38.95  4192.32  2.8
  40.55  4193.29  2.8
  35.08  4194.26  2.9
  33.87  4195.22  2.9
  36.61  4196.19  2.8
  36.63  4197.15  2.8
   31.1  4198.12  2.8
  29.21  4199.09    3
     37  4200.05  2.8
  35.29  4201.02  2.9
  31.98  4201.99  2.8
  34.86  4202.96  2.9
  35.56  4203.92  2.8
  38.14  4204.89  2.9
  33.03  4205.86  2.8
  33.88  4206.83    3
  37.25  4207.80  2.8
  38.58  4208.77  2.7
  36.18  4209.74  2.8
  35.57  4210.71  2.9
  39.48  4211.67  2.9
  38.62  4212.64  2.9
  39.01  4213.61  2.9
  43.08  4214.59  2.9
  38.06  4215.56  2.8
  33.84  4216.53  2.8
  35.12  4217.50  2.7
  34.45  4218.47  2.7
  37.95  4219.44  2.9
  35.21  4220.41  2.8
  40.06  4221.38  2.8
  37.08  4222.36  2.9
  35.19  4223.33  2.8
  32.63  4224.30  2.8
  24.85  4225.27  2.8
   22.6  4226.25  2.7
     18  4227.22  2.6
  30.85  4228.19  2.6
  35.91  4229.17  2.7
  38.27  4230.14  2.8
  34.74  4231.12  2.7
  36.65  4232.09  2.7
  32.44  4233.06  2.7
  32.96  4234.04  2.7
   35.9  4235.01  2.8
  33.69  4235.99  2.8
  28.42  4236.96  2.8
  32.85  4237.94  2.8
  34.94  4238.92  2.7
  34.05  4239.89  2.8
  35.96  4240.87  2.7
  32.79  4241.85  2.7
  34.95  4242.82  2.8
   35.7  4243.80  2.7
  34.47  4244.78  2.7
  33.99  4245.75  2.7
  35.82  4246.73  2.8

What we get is -1.8 Angstrom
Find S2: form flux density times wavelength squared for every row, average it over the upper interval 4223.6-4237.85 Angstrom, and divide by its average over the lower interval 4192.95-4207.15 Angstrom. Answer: 0.92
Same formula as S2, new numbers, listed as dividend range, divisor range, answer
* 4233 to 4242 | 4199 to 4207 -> 0.98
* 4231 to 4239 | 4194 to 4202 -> 1.00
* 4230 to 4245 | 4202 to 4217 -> 0.94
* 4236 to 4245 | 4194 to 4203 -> 1.01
